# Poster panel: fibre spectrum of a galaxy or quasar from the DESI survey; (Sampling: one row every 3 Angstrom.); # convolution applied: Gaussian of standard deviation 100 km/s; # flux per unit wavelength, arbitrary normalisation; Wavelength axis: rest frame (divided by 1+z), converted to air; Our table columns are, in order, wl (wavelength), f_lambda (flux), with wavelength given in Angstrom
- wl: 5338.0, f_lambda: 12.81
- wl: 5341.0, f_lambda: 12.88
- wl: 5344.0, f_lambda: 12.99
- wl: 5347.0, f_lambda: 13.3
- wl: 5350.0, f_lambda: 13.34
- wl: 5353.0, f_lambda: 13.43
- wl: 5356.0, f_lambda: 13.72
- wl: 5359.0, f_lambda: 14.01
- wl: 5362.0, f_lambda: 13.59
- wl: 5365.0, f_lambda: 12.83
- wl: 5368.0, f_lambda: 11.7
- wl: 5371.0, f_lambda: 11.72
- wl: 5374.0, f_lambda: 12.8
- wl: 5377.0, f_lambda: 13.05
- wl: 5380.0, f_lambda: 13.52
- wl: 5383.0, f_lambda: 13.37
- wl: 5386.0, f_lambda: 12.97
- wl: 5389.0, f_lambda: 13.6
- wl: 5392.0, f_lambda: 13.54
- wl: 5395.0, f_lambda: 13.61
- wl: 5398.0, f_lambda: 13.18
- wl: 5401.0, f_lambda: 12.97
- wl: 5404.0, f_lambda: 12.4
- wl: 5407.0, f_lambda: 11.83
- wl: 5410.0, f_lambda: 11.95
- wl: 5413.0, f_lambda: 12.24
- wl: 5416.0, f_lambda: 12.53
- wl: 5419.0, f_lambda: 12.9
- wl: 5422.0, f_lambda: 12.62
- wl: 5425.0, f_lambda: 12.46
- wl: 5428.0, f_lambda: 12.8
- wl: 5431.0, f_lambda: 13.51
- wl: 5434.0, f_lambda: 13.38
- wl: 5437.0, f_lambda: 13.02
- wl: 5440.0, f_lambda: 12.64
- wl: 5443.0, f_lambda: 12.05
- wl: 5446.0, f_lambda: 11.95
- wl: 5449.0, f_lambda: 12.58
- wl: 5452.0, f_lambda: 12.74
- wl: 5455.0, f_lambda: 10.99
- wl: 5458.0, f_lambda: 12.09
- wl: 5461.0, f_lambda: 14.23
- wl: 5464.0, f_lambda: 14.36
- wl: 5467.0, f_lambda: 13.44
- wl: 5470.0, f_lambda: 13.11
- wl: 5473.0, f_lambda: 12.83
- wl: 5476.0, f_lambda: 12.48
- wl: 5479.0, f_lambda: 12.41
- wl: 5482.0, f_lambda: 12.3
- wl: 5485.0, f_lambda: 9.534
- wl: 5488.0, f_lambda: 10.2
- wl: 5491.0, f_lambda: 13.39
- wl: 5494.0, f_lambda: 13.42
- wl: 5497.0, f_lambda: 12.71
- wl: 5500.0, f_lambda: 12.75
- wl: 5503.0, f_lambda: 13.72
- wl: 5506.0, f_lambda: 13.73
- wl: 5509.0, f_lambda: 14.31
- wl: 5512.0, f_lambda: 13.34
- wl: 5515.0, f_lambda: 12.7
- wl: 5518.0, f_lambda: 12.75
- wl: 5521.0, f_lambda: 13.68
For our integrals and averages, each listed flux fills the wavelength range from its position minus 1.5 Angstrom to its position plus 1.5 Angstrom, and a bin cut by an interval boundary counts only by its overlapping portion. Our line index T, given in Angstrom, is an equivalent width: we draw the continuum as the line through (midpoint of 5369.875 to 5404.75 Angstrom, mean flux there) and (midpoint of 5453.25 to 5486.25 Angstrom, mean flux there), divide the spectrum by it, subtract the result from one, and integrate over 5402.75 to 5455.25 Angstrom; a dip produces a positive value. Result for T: 1.2 Angstrom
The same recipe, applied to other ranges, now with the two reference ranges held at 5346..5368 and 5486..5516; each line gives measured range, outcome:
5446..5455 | 0.6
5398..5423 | 1.4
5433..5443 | 0.2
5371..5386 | 0.3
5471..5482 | 0.4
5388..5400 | -0.2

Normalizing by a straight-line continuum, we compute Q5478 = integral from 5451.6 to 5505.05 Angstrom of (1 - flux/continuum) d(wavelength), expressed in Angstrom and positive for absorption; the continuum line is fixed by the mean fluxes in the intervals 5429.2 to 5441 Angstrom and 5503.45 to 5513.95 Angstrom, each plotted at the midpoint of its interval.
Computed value 3.5 Angstrom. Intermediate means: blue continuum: 13.1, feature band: 12.6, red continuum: 13.7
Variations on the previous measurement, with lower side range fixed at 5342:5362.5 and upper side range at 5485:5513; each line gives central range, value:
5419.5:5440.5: 0.3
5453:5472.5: 0.0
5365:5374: 0.9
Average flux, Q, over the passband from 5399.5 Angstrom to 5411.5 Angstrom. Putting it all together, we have 12.3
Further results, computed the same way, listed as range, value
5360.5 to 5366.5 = 13.2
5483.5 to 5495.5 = 11.6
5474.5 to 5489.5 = 11.4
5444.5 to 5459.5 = 12.1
